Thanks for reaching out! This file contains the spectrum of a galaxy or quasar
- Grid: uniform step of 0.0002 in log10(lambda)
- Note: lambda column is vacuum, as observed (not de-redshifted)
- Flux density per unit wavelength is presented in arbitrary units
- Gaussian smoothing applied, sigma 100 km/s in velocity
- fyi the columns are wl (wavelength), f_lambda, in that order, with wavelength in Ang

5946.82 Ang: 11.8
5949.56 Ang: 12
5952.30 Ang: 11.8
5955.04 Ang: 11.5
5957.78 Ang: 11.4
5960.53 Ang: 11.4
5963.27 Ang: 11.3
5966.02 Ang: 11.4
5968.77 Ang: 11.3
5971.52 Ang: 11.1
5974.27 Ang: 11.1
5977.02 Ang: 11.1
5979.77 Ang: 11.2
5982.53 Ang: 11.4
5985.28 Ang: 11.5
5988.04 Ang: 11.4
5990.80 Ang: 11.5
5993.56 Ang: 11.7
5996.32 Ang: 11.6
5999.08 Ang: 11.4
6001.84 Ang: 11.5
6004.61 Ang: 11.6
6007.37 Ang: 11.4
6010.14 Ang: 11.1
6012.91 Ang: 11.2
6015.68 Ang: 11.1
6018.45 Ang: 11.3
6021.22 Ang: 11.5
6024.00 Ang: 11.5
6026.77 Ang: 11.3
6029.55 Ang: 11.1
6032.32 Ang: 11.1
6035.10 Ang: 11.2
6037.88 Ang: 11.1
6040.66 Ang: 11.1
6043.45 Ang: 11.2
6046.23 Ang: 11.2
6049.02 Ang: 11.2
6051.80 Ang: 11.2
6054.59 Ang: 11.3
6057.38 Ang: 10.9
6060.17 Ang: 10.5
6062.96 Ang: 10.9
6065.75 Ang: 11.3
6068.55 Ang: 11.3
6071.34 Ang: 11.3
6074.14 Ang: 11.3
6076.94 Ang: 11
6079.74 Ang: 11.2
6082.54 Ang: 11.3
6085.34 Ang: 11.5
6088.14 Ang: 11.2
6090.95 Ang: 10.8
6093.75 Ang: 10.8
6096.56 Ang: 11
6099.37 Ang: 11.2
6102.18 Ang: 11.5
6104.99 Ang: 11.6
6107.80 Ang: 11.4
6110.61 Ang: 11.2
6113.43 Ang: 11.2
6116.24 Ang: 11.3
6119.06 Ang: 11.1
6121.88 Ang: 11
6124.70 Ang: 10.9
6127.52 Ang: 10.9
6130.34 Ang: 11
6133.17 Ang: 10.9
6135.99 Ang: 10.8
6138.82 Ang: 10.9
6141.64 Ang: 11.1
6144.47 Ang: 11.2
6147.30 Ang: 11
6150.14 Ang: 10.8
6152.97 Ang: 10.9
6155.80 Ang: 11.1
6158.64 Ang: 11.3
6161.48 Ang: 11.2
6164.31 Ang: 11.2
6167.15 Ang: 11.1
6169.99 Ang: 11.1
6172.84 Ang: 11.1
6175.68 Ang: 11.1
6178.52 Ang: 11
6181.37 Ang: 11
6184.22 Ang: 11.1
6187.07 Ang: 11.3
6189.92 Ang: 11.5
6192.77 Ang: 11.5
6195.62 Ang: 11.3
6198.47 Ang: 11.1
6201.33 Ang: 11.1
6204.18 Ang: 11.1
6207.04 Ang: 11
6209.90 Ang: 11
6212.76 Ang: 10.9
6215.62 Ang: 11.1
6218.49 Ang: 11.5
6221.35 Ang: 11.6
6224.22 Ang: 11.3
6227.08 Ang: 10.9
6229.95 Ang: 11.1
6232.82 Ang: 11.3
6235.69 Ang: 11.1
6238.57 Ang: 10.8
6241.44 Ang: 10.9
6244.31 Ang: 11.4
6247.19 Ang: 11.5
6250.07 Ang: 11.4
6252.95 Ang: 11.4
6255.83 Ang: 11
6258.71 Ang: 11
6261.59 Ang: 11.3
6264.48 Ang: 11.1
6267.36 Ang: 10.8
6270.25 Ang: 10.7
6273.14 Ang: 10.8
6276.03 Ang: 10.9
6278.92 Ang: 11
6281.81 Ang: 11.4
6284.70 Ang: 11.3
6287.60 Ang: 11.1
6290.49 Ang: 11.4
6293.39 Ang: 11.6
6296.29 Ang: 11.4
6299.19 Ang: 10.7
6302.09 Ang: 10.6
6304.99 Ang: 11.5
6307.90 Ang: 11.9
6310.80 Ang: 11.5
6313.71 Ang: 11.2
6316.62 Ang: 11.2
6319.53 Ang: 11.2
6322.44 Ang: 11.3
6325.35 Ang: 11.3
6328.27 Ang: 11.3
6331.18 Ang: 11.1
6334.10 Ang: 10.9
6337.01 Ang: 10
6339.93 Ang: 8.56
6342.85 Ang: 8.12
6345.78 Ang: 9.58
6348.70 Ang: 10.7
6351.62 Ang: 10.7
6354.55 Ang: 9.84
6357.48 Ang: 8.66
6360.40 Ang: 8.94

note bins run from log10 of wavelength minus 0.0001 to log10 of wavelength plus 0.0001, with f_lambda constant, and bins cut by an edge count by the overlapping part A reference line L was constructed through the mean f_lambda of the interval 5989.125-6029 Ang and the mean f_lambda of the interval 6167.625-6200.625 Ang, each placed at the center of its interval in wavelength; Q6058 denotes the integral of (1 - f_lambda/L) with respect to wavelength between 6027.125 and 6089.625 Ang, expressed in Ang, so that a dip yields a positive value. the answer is 1.0 Ang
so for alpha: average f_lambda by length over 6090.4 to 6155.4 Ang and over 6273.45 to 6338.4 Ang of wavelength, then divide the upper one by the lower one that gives 1.01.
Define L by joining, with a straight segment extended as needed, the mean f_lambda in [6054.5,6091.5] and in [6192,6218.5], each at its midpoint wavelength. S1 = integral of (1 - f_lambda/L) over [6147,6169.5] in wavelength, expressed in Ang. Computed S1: 0.1 Ang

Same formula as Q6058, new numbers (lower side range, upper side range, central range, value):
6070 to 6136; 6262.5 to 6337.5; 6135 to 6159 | 0.3 Ang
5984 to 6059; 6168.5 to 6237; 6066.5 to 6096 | 0.2 Ang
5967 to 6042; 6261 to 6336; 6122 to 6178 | 1.0 Ang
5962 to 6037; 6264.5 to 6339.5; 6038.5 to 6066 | 0.5 Ang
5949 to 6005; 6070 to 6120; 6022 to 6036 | 0.1 Ang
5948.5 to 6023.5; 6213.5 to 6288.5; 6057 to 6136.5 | 1.2 Ang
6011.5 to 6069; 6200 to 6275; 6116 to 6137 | 0.3 Ang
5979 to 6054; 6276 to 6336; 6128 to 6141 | 0.4 Ang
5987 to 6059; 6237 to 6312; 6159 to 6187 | 0.3 Ang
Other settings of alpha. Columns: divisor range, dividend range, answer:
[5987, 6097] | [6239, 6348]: 0.98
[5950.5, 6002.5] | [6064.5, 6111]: 0.98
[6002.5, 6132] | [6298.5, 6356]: 0.95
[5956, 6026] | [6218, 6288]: 0.98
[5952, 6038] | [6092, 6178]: 0.98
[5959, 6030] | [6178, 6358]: 0.97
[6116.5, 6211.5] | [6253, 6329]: 1.01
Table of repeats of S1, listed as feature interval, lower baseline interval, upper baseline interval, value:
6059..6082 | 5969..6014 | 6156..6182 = 0.3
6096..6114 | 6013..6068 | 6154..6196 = -0.2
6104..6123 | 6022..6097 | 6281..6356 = -0.3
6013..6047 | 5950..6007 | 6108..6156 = 0.2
